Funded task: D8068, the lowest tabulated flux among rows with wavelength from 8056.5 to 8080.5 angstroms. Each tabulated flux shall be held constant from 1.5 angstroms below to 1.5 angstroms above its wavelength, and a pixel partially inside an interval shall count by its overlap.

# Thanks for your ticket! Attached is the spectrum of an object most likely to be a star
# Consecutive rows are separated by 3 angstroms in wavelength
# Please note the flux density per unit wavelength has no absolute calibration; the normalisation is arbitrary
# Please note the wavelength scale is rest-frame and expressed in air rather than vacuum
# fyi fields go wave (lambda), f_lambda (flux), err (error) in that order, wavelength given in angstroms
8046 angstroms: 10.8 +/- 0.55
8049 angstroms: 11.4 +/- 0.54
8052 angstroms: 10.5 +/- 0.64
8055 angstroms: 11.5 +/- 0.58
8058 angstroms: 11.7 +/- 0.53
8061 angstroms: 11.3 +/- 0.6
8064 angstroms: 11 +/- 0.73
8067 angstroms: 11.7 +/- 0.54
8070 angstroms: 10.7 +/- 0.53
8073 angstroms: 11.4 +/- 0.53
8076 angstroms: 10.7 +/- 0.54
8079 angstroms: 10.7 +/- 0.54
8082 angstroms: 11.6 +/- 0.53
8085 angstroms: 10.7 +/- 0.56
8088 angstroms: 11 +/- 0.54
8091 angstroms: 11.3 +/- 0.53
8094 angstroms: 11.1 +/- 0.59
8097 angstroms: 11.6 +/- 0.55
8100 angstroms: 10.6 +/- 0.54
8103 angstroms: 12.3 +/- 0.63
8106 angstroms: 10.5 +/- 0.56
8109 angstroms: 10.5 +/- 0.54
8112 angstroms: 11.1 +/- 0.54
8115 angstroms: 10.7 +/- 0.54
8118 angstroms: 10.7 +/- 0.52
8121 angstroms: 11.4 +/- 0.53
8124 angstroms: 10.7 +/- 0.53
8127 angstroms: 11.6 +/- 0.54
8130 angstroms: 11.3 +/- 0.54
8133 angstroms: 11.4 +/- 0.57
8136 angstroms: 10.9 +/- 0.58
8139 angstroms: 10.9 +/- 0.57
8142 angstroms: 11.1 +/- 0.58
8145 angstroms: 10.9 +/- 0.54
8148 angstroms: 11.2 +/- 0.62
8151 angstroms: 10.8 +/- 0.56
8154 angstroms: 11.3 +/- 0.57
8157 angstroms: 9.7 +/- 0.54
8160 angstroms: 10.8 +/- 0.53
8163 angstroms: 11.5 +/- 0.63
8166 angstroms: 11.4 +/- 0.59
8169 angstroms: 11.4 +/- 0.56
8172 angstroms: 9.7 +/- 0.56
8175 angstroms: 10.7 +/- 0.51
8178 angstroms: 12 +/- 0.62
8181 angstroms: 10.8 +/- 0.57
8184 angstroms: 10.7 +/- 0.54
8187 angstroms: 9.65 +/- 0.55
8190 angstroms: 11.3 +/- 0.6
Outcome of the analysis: 10.7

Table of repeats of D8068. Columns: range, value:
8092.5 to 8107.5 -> 10.5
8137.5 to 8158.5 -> 9.7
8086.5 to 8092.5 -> 11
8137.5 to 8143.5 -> 10.9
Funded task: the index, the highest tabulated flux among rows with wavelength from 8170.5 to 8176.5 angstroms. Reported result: 10.7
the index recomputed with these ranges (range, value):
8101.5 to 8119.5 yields 12.3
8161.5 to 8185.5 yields 12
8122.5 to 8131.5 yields 11.6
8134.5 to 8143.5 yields 11.1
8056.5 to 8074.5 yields 11.7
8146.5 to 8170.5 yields 11.5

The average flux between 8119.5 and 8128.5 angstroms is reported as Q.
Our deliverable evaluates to 11.2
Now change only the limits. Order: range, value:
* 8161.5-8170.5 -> 11.4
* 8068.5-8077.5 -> 10.9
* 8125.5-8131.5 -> 11.5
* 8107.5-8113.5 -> 10.8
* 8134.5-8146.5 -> 11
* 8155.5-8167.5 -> 10.8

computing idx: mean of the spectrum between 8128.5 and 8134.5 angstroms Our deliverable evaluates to 11.4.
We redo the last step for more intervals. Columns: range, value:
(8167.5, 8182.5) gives 10.9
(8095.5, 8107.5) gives 11.2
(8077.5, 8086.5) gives 11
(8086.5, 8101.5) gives 11.1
